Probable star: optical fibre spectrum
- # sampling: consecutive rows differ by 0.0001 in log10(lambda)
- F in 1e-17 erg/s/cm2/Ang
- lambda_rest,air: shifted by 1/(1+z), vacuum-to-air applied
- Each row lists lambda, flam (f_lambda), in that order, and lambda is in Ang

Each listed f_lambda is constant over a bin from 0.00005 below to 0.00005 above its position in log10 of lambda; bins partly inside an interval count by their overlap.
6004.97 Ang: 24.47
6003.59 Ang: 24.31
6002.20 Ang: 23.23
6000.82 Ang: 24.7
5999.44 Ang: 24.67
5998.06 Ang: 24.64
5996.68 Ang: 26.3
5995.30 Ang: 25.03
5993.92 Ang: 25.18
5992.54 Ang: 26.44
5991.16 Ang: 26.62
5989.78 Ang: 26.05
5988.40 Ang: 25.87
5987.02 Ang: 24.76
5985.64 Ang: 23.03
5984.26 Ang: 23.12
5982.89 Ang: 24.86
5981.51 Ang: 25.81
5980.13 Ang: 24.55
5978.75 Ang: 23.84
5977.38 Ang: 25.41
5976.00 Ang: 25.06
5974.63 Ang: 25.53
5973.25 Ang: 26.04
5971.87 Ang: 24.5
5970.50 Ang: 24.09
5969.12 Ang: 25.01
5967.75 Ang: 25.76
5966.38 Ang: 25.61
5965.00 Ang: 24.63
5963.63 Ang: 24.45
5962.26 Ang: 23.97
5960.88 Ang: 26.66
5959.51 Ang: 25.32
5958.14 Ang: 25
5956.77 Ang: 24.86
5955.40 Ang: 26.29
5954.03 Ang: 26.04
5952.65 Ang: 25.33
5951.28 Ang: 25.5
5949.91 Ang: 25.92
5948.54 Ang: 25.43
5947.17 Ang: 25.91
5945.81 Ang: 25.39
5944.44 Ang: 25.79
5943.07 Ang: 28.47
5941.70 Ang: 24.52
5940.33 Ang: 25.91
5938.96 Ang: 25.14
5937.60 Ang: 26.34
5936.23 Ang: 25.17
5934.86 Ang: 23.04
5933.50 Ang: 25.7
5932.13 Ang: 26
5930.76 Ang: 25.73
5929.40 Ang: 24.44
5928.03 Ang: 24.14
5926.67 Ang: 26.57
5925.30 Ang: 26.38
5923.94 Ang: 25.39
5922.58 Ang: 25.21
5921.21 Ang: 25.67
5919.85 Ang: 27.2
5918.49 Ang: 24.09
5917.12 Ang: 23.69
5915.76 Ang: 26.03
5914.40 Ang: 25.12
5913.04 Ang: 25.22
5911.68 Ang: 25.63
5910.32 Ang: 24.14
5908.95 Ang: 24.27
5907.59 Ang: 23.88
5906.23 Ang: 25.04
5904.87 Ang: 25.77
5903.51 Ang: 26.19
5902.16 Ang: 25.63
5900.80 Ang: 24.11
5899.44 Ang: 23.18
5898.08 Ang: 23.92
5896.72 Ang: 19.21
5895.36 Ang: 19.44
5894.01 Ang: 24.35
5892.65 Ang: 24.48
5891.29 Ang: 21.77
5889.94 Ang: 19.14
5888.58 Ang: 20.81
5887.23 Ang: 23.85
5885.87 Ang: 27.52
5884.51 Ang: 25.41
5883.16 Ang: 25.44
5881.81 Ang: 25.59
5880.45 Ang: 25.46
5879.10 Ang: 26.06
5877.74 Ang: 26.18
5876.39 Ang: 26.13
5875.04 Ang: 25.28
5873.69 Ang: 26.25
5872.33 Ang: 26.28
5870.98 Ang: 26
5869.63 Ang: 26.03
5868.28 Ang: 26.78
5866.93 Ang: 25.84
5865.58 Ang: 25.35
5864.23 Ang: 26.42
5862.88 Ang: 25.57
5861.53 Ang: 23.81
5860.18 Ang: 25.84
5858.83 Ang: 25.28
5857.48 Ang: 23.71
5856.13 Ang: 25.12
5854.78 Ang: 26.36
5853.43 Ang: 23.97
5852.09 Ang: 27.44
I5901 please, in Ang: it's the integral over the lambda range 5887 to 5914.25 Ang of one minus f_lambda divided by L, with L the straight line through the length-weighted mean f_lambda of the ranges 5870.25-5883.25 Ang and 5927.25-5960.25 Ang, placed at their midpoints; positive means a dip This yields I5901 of 2.34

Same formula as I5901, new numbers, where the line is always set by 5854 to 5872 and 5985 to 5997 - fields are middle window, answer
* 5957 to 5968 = 0.14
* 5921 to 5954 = -0.08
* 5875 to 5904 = 1.73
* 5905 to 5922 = 0.32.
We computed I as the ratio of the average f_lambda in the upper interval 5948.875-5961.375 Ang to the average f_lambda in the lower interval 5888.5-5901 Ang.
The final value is 1.16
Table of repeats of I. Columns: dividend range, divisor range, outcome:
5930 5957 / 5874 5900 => 1.07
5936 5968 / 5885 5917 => 1.07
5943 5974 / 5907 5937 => 1.01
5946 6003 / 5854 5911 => 1.02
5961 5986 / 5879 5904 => 1.05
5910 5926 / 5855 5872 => 0.99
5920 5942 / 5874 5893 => 1.03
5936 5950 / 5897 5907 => 1.05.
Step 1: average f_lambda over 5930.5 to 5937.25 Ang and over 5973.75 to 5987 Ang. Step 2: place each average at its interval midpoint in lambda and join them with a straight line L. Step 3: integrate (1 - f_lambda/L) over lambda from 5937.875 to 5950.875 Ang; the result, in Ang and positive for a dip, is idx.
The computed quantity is -0.4 Ang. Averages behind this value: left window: 25.1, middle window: 25.9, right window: 24.6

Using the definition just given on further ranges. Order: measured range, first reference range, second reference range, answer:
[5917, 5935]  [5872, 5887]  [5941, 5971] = 0.2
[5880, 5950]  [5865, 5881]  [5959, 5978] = 2.3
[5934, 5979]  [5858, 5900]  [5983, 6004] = -0.9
